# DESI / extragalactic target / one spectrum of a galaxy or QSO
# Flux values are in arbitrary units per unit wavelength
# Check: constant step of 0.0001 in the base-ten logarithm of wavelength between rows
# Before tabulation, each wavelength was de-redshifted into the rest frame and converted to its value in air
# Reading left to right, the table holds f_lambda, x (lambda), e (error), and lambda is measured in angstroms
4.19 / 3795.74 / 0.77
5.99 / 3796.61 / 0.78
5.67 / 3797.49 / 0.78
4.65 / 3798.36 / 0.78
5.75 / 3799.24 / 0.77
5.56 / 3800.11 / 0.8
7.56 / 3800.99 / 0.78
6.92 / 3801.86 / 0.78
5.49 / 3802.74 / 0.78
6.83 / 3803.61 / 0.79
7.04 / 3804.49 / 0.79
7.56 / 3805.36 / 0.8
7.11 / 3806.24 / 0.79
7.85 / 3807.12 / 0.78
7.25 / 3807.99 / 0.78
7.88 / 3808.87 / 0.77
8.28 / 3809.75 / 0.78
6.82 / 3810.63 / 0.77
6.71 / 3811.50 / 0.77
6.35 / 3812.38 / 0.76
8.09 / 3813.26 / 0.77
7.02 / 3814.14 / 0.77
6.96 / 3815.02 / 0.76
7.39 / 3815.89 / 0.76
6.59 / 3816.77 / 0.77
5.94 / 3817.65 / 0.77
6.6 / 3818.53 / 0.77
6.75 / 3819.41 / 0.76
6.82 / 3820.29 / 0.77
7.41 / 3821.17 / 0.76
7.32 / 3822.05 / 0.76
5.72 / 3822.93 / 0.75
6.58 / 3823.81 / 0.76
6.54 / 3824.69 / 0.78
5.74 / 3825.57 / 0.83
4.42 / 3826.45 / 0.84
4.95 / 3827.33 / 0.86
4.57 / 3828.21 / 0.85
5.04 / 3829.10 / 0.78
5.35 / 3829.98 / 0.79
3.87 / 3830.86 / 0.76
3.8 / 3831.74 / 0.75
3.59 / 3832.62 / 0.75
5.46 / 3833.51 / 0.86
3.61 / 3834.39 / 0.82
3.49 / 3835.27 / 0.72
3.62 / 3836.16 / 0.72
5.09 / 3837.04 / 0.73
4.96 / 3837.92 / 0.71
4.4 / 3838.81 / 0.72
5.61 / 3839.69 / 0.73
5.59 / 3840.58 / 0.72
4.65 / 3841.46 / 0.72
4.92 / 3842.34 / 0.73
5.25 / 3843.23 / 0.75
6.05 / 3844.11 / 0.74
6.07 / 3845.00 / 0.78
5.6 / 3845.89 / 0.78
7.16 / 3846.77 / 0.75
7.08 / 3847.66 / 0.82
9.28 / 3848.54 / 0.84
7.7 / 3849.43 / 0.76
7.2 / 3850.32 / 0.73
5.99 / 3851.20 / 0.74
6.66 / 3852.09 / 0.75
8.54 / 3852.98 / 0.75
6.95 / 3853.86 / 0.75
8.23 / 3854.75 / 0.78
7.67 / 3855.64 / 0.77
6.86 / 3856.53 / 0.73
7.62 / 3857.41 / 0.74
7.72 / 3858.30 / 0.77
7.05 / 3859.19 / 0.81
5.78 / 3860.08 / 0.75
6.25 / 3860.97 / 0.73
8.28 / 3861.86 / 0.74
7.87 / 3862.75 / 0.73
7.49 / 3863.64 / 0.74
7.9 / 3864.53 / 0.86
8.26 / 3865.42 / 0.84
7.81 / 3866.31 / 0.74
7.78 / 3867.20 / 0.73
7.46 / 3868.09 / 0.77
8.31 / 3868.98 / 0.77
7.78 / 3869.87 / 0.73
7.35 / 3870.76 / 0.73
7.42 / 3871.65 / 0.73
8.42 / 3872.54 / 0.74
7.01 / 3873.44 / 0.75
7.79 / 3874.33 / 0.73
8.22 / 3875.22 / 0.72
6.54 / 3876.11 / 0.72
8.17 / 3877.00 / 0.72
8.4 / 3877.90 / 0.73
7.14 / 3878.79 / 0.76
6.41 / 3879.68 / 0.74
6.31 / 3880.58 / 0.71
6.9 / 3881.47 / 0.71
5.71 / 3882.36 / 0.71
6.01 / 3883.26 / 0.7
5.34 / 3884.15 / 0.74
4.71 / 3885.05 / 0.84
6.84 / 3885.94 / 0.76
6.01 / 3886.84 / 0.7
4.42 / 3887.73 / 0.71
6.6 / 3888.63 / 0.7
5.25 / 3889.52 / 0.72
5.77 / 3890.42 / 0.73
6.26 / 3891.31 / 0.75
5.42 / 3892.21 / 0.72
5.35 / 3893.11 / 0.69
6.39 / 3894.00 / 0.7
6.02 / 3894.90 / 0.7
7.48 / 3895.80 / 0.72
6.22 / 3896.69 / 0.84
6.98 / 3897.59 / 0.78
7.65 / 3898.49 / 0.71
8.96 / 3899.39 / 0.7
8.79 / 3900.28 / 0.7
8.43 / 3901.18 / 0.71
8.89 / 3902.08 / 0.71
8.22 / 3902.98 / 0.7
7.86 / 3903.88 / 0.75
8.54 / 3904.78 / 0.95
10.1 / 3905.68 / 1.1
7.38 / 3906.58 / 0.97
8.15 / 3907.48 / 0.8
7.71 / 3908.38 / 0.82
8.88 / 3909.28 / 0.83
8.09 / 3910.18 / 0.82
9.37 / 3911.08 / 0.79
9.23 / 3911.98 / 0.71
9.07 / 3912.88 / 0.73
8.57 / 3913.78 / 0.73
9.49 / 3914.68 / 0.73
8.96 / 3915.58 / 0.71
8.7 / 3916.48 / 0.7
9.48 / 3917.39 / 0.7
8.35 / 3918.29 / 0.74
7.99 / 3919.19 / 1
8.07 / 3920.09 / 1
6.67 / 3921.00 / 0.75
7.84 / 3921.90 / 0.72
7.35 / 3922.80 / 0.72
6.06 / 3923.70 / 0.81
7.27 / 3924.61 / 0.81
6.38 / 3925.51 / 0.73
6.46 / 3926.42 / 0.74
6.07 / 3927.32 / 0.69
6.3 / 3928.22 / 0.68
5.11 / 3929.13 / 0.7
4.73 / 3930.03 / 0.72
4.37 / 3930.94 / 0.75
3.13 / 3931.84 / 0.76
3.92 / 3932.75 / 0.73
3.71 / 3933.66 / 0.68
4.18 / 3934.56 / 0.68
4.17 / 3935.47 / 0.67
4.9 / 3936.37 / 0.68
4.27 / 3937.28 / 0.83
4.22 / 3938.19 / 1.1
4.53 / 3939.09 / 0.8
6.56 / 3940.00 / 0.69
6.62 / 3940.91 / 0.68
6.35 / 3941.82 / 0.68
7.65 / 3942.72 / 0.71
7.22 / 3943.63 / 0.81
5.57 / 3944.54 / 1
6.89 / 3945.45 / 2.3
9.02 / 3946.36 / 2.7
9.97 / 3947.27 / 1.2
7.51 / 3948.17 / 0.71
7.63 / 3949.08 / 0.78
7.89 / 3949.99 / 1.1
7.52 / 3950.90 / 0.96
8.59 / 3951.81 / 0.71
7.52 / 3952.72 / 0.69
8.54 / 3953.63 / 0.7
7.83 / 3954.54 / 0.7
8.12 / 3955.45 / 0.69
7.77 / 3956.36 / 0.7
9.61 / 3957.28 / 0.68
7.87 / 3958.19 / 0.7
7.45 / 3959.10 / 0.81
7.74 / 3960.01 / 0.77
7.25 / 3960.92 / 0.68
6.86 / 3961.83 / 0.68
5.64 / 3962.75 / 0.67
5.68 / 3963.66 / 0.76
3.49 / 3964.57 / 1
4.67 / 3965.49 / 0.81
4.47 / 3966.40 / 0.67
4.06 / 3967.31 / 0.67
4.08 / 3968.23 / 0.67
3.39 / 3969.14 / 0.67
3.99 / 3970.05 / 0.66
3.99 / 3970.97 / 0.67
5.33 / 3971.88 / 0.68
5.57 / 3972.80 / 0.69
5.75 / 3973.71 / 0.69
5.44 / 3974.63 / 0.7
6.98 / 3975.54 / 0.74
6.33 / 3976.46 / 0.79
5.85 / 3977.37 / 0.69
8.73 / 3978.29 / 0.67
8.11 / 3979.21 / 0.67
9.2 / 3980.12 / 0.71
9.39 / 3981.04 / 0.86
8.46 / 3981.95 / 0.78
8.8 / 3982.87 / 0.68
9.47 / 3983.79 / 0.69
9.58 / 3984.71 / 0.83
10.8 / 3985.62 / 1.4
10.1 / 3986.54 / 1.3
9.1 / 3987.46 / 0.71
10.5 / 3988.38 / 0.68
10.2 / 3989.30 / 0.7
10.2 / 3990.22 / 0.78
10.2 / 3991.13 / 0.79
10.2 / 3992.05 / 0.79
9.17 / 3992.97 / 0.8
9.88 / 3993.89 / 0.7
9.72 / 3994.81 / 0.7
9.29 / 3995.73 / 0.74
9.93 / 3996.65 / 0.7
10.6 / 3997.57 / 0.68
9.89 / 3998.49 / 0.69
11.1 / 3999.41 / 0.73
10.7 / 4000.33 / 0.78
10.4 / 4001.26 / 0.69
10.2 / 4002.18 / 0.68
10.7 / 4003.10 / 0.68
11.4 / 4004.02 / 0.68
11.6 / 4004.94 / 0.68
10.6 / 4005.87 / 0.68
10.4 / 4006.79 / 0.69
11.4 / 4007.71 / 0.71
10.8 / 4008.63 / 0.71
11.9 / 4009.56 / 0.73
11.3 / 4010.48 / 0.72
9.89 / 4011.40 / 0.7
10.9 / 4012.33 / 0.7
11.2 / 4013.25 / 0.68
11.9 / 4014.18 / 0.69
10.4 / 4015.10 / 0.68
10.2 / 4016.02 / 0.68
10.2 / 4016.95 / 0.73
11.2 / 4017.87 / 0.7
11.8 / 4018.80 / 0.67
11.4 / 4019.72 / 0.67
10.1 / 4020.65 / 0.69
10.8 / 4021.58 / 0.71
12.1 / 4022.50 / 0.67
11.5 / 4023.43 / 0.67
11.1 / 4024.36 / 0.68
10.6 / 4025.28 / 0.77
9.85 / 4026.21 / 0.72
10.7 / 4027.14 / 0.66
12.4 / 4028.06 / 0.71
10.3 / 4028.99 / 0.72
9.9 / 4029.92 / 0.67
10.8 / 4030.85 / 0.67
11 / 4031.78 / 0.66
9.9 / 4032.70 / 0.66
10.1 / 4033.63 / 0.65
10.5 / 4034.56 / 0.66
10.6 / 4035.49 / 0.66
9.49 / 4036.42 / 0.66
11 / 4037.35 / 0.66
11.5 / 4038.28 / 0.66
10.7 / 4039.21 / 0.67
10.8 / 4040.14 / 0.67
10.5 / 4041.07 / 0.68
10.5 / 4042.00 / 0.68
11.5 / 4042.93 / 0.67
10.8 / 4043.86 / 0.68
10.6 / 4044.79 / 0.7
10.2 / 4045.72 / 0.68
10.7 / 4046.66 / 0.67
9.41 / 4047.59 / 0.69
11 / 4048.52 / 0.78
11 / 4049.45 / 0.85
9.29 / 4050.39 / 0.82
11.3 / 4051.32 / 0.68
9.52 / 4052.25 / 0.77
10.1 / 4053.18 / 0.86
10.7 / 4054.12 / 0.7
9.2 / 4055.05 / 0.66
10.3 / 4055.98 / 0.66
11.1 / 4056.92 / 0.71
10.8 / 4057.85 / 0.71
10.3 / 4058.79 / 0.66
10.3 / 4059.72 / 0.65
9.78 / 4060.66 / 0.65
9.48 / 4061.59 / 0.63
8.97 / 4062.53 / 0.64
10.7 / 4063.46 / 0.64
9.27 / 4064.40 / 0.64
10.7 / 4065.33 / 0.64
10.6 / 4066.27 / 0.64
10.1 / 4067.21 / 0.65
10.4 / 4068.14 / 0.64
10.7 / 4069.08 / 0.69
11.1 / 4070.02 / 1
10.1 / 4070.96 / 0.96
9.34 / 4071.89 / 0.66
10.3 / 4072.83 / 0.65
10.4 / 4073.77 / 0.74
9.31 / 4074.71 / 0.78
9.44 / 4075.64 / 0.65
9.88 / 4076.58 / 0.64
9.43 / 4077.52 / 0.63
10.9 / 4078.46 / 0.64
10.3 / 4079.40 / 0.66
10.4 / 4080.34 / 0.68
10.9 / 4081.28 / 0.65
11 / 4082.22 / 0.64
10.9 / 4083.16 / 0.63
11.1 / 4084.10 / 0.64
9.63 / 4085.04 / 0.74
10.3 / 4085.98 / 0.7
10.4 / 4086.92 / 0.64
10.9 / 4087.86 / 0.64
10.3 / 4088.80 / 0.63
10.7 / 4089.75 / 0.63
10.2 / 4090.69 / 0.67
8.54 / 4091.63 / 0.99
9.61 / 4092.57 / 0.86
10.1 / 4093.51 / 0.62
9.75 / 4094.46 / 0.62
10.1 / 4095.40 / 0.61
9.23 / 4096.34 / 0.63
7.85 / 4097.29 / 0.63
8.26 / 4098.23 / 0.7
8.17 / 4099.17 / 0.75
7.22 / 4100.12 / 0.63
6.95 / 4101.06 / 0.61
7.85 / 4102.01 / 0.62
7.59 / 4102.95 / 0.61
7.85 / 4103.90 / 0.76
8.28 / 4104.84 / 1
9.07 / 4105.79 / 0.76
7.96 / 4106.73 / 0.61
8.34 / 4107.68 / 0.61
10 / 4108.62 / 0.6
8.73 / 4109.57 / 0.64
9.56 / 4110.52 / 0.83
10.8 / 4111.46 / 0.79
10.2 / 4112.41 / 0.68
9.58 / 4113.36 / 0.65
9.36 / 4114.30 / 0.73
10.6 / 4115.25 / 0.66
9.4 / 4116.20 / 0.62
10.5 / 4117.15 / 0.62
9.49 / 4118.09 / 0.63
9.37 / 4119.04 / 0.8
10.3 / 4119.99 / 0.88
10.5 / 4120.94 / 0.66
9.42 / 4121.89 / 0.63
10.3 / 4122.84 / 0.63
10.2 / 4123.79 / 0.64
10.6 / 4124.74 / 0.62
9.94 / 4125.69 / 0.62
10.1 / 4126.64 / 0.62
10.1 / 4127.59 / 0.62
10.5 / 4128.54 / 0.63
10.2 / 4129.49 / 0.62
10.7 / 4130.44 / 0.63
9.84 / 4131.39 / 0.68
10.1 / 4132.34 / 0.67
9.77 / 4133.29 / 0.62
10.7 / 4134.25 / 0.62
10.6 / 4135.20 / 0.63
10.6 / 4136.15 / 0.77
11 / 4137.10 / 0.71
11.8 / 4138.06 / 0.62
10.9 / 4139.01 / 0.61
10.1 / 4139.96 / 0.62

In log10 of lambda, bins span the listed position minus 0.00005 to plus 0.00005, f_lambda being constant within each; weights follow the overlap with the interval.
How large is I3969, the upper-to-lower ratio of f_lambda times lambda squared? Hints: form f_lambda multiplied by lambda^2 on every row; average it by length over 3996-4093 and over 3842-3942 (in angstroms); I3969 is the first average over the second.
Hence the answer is 1.6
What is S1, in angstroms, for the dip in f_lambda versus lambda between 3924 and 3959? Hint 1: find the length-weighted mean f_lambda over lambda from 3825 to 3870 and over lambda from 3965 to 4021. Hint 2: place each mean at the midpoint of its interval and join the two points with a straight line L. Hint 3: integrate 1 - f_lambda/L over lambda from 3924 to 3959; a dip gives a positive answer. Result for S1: 7.0 angstroms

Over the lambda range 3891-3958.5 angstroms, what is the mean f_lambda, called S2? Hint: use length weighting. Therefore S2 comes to 7.18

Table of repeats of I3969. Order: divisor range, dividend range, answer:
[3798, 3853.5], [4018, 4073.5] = 1.91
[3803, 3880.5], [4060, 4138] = 1.68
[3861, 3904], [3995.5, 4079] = 1.61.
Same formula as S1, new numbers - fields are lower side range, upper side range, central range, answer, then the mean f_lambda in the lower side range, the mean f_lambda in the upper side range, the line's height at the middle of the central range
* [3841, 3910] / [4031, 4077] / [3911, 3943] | 5.9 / 7.12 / 10.3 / 8.04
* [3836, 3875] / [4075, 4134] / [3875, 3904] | 2.1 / 6.91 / 9.67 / 7.29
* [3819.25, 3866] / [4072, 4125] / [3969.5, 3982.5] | 2.2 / 6.16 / 9.61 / 7.96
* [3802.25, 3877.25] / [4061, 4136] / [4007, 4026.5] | -4.9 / 6.59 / 9.78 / 8.77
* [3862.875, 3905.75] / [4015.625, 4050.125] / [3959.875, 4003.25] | 7.3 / 7.13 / 10.7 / 9.47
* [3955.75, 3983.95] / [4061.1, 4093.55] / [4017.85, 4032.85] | -4.5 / 6.47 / 10.2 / 8.39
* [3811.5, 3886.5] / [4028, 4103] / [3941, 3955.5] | 0.8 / 6.49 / 10.1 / 8.14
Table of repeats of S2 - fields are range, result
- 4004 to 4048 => 10.8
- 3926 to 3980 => 6.18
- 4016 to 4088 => 10.5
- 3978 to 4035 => 10.4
